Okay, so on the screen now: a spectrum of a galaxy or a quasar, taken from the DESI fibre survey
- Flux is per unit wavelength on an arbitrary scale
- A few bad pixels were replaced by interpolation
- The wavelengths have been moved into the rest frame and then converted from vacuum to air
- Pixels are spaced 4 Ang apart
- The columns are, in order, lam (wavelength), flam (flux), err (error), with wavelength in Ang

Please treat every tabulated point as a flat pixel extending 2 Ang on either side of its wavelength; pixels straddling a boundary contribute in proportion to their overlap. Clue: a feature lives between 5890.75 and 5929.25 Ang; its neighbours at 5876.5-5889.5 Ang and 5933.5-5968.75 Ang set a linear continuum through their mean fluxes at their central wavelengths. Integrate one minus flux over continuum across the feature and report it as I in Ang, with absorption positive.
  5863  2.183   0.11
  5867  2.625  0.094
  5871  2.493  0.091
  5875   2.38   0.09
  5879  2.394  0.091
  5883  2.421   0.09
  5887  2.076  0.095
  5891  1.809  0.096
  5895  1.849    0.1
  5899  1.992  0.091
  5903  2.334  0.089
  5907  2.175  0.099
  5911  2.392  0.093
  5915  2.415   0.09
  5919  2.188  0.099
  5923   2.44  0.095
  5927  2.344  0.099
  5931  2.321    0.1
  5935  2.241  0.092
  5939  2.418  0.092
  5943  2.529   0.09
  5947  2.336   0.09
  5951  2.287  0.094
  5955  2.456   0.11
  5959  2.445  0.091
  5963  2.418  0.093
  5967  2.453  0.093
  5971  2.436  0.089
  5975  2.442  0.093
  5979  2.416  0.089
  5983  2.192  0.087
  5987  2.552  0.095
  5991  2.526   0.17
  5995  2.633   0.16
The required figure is 1.9 Ang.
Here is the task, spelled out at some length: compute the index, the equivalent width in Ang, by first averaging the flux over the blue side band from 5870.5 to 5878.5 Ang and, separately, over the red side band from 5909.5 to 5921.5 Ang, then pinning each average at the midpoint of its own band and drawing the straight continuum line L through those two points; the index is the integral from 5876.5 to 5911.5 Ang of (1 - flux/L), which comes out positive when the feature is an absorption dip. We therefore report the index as 3.3 Ang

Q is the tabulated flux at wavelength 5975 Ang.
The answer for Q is 2.442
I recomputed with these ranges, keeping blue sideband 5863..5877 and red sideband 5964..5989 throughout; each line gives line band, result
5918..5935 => 0.8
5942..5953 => 0.3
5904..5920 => 0.9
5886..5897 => 2.5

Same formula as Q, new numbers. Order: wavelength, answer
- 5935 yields 2.241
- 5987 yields 2.552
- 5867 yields 2.625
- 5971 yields 2.436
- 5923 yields 2.44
